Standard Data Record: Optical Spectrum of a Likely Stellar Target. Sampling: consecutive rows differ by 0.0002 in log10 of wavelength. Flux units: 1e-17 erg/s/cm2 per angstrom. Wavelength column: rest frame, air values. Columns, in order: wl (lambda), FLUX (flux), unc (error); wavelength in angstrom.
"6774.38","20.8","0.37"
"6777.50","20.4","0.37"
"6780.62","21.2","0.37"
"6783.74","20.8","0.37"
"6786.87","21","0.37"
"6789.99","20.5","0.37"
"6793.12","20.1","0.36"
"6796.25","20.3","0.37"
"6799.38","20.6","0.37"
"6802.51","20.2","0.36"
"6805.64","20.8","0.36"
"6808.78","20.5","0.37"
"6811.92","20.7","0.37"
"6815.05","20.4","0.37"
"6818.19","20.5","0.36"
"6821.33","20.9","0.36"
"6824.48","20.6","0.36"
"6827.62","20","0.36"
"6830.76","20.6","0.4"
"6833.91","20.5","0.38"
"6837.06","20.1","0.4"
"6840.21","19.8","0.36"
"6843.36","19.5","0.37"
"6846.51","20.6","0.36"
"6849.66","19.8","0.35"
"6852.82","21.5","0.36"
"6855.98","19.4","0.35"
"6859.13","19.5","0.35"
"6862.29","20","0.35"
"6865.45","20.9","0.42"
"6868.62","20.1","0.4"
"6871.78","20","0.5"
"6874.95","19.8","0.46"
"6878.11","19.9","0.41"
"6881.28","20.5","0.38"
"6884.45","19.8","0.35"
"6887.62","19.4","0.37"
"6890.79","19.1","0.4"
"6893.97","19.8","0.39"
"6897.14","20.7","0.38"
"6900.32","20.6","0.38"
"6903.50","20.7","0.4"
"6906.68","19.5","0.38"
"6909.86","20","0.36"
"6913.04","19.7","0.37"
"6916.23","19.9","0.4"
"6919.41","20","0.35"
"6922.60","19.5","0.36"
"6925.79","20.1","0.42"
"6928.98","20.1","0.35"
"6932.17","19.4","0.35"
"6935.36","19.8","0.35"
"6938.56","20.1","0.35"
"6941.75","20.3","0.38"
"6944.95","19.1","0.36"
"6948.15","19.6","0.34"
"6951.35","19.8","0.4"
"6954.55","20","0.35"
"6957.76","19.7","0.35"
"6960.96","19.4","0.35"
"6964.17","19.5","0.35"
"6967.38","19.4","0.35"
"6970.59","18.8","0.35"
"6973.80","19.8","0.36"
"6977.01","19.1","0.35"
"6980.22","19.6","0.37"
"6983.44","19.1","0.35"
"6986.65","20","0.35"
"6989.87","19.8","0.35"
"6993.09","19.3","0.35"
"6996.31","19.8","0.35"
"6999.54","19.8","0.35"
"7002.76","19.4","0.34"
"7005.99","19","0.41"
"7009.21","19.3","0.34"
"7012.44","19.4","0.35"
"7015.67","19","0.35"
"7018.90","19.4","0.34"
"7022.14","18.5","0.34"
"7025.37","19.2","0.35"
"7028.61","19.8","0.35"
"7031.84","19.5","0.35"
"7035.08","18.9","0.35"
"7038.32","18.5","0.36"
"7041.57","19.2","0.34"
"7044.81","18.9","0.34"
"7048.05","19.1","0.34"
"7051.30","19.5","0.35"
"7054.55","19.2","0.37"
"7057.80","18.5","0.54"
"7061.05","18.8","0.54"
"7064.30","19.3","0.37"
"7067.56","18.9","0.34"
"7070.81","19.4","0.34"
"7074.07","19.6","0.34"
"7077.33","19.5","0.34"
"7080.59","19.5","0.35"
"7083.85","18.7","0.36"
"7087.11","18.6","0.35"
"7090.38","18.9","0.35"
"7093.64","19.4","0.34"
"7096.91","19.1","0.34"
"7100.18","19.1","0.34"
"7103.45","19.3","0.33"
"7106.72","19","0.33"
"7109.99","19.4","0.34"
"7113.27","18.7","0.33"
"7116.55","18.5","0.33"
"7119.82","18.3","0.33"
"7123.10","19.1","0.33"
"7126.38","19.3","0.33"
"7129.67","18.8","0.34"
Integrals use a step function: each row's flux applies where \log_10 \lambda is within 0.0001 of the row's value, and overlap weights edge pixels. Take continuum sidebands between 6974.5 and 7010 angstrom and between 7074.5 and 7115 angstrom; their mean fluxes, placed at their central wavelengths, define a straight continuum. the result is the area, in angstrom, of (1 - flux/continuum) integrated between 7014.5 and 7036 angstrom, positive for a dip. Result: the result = 0.2 angstrom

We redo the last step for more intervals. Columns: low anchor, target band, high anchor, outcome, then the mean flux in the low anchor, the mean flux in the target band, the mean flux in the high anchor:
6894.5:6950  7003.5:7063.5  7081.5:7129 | 0.76 angstrom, 19.9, 19.1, 19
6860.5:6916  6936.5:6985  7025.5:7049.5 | 0.09 angstrom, 20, 19.6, 19.1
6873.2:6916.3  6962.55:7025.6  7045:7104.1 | 0.43 angstrom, 20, 19.4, 19.1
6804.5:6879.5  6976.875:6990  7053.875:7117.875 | 0.02 angstrom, 20.3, 19.5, 19.1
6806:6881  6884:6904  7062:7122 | 0.02 angstrom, 20.3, 20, 19.1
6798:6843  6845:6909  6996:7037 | 0.04 angstrom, 20.4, 20.1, 19.3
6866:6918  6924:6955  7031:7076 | -0.16 angstrom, 20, 19.8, 19.1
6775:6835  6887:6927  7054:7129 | 0.17 angstrom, 20.6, 19.9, 19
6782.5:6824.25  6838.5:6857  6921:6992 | 0.15 angstrom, 20.6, 20.1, 19.6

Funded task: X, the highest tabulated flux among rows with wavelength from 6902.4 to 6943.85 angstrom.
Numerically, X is 20.7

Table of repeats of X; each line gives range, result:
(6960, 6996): 20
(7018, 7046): 19.8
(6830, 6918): 21.5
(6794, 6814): 20.8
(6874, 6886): 20.5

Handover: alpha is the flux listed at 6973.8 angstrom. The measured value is 19.8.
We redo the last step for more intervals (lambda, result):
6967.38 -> 19.4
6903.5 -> 20.7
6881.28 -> 20.5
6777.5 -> 20.4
